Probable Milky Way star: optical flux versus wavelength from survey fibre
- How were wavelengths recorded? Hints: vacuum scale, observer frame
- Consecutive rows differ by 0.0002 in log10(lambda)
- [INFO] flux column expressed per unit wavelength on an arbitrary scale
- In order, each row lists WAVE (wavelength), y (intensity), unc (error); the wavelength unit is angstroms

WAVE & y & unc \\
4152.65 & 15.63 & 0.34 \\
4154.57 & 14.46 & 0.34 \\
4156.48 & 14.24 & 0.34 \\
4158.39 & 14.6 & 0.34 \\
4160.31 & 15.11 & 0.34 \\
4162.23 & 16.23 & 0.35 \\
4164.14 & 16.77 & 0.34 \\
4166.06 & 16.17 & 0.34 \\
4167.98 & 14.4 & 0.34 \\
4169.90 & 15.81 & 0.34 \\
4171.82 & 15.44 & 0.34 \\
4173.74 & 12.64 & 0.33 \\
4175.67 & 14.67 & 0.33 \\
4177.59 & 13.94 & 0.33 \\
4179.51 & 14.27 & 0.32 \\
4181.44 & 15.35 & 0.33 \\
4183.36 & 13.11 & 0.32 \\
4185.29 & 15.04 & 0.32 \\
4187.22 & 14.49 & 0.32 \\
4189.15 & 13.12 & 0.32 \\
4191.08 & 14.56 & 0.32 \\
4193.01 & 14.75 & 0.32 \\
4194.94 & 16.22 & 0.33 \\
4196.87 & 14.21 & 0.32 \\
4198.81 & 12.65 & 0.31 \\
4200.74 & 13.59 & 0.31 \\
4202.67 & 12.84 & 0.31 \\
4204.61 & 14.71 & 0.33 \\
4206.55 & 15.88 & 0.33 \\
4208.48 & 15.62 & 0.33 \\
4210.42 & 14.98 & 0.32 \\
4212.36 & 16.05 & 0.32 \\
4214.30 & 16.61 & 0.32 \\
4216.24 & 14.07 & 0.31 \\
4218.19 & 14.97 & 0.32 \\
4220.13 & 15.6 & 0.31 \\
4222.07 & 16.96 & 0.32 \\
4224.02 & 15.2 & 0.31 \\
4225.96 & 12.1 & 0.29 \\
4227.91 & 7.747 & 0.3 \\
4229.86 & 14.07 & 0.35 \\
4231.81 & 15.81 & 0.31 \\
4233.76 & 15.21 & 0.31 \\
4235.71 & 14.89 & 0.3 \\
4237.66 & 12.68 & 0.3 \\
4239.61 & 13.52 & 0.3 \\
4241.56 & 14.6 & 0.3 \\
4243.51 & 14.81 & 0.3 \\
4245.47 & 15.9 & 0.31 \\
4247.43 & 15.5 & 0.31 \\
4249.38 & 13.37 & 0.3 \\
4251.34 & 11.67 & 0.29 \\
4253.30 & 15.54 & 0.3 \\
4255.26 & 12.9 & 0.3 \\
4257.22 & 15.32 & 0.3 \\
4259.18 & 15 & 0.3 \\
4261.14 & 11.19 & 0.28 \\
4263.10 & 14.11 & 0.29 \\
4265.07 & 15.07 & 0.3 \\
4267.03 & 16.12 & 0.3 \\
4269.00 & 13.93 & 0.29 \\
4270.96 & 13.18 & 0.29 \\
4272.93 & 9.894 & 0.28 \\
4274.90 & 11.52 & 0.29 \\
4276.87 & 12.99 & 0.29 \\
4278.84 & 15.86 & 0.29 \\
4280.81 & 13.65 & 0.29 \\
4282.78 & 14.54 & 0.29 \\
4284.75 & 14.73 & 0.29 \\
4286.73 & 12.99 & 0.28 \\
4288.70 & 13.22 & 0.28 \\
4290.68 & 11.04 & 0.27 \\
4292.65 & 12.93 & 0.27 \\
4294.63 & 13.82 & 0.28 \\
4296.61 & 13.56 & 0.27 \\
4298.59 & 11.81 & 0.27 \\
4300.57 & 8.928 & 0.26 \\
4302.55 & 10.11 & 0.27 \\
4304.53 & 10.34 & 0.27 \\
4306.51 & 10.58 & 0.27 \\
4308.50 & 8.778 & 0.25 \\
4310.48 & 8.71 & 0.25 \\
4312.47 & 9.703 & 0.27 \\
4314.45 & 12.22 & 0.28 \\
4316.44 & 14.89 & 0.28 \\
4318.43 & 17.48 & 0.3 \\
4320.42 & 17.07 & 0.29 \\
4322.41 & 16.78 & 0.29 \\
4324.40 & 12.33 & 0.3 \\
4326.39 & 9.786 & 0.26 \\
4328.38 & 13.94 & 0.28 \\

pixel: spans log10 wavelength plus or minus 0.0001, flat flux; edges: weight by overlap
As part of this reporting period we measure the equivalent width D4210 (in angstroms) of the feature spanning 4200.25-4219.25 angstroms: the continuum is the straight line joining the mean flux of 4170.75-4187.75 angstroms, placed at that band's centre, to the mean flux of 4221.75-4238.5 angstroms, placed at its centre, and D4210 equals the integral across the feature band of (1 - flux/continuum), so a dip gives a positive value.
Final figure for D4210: -1.4 angstroms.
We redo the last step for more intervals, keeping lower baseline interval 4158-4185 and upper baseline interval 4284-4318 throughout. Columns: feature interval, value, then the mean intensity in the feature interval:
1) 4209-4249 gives -3.1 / 14.6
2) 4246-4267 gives -2.1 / 14.1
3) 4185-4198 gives -0.2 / 14.6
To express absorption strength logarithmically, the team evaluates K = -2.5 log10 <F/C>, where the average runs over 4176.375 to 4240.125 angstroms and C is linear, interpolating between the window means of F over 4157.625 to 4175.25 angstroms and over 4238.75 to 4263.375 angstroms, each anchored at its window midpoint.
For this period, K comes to 0.02 mag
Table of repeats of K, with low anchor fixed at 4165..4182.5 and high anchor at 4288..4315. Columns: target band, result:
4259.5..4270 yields -0.17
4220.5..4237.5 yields -0.07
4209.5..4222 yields -0.15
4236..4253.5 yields -0.12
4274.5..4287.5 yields -0.19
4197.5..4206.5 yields 0.02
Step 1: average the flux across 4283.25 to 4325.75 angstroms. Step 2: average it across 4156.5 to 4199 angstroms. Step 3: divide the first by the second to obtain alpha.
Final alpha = 0.8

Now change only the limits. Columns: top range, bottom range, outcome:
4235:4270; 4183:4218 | 0.97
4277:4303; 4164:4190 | 0.89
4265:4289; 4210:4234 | 0.94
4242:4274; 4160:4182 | 0.93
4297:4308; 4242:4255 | 0.73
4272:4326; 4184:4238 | 0.87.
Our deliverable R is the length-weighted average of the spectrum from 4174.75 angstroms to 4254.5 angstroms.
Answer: 14.4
